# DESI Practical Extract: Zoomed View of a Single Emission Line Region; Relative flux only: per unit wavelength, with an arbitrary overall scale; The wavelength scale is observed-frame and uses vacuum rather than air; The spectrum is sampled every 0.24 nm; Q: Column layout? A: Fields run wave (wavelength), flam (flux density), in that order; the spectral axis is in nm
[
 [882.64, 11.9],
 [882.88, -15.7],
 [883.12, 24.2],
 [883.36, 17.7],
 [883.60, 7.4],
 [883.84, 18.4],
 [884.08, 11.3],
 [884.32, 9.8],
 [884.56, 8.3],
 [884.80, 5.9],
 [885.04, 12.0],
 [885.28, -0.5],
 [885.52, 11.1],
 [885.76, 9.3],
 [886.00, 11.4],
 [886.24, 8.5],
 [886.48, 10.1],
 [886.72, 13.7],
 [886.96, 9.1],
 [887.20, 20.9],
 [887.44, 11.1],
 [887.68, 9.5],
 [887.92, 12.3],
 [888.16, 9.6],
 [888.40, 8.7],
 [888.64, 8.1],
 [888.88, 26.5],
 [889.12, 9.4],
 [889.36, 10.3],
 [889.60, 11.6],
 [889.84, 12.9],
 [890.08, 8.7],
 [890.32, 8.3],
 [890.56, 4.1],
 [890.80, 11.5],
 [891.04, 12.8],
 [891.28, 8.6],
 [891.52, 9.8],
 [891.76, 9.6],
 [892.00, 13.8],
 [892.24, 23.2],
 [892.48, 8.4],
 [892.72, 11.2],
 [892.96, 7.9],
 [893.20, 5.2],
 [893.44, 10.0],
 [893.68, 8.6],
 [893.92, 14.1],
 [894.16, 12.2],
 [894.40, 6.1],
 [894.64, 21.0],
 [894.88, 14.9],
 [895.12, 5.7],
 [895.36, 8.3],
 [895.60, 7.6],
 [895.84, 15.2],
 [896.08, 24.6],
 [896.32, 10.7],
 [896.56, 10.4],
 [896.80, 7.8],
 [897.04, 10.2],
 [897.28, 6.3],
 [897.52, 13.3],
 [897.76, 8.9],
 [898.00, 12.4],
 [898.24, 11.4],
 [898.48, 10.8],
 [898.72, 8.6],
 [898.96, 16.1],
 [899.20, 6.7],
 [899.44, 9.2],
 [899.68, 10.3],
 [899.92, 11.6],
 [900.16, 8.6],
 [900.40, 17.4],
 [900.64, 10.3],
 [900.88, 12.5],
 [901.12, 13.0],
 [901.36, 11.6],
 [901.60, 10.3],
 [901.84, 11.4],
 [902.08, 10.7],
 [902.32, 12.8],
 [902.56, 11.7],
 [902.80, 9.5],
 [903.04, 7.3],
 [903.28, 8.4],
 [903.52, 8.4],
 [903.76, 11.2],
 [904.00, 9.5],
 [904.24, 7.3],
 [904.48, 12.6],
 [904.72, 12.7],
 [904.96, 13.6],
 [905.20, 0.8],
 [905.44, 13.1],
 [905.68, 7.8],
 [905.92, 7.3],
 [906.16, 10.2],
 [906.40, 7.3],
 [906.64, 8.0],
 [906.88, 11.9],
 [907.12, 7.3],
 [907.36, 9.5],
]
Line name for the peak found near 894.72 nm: H-beta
